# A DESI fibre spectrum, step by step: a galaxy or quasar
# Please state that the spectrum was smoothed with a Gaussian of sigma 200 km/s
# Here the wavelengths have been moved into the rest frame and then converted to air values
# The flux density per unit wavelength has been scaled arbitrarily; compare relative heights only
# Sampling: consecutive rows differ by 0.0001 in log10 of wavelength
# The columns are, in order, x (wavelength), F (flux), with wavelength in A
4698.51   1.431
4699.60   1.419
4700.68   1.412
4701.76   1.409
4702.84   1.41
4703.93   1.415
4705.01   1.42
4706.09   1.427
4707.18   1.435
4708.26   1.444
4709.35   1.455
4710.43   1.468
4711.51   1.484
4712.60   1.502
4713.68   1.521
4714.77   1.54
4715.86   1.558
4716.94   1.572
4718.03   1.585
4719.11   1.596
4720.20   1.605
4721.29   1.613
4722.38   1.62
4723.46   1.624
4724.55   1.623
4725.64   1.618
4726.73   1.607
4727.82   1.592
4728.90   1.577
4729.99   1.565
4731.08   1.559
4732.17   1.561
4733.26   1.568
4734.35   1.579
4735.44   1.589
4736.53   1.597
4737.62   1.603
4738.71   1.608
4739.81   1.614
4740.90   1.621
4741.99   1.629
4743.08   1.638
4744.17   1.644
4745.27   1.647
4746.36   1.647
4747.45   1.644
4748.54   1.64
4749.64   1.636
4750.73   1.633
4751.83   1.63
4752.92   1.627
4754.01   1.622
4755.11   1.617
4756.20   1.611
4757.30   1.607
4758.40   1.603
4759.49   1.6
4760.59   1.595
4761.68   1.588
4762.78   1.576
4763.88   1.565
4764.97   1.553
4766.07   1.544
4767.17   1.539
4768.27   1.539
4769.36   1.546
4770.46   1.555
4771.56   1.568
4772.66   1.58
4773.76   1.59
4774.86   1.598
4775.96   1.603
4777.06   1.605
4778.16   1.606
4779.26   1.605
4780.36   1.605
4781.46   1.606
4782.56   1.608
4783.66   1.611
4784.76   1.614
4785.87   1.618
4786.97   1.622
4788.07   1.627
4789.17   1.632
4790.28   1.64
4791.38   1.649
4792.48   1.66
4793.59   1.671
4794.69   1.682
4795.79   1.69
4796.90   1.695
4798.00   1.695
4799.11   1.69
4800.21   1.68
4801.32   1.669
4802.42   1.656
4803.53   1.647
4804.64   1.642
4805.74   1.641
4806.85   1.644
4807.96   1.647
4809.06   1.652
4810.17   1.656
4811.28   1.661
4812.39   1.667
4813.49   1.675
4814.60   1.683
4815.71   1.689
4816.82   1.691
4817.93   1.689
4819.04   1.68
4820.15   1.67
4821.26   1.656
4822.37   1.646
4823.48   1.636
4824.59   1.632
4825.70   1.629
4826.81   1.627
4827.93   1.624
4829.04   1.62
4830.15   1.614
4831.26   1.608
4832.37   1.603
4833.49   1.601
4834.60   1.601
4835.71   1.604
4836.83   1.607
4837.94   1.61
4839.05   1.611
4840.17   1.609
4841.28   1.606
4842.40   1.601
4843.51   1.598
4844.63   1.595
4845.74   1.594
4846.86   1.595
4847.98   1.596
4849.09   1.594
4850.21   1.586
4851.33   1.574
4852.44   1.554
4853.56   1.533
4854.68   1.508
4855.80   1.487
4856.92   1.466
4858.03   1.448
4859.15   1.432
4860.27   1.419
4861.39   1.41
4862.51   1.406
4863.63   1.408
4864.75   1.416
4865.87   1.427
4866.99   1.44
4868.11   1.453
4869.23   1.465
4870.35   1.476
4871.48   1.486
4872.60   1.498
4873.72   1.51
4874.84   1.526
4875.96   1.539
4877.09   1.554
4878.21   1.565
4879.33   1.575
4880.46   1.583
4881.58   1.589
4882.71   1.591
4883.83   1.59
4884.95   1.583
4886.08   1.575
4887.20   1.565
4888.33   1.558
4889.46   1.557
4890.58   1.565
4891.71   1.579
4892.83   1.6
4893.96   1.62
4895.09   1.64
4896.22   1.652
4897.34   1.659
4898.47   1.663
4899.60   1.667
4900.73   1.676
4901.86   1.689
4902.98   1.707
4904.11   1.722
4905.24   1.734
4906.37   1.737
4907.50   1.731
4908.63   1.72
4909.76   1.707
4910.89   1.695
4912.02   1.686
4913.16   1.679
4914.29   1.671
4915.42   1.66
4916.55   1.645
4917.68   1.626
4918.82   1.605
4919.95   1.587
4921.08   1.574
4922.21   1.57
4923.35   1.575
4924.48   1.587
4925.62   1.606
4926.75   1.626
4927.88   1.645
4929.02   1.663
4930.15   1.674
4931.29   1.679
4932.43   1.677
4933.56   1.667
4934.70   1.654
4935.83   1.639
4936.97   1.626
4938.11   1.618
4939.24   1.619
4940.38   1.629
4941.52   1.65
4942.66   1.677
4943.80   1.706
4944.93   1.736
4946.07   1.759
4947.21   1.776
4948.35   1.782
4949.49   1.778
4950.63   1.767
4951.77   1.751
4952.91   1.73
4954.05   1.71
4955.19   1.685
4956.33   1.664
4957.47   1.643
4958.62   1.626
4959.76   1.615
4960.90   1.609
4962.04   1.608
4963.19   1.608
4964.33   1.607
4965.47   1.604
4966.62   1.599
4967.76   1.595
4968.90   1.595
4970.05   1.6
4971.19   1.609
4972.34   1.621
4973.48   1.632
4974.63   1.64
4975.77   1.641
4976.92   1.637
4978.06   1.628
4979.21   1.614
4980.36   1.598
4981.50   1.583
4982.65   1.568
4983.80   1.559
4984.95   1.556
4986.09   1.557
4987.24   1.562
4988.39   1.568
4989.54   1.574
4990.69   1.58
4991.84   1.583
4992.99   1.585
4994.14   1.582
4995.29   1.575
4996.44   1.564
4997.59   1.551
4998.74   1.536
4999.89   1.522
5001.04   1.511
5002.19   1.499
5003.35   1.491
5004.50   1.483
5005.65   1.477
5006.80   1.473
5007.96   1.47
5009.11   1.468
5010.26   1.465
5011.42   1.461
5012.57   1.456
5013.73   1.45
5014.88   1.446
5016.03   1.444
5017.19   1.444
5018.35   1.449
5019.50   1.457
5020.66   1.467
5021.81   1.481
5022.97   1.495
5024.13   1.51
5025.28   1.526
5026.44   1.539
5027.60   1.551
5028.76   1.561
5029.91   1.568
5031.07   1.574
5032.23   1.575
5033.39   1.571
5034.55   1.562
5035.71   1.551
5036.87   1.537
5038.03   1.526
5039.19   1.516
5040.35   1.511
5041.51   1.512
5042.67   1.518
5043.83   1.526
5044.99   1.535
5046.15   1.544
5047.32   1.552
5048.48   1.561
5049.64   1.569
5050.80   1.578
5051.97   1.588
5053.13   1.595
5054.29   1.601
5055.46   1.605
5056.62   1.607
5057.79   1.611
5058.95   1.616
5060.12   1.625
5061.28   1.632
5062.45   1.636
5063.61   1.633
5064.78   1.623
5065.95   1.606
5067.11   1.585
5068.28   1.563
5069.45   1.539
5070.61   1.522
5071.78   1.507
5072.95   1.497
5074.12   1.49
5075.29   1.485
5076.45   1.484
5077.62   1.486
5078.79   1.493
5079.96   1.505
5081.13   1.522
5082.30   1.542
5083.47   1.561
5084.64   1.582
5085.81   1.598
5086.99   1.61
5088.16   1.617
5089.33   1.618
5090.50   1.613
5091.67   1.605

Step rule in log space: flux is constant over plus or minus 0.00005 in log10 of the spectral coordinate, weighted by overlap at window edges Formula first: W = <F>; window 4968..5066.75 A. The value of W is 1.55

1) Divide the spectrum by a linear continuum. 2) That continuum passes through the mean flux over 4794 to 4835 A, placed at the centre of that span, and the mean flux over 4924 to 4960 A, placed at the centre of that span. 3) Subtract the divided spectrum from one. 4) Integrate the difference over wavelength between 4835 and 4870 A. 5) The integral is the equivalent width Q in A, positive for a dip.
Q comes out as 2.9 A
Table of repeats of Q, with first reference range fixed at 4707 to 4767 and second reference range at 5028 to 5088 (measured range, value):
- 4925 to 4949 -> -1.6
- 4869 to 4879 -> 0.4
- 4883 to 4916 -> -1.6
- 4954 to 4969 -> -0.5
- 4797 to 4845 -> -1.9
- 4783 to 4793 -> -0.3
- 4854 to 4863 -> 0.7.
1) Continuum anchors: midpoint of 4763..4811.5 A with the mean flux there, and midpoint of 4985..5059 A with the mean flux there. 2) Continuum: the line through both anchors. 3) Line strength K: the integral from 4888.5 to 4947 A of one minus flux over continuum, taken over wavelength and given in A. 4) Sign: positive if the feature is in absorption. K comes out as -3.1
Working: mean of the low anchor 1.62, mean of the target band 1.65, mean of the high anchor 1.53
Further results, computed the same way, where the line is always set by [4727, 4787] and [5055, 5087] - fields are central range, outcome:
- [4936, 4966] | -1.9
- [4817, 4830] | -0.5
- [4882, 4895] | 0.0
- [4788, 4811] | -1.0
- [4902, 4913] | -0.9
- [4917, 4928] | -0.1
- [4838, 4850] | -0.1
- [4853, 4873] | 1.7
